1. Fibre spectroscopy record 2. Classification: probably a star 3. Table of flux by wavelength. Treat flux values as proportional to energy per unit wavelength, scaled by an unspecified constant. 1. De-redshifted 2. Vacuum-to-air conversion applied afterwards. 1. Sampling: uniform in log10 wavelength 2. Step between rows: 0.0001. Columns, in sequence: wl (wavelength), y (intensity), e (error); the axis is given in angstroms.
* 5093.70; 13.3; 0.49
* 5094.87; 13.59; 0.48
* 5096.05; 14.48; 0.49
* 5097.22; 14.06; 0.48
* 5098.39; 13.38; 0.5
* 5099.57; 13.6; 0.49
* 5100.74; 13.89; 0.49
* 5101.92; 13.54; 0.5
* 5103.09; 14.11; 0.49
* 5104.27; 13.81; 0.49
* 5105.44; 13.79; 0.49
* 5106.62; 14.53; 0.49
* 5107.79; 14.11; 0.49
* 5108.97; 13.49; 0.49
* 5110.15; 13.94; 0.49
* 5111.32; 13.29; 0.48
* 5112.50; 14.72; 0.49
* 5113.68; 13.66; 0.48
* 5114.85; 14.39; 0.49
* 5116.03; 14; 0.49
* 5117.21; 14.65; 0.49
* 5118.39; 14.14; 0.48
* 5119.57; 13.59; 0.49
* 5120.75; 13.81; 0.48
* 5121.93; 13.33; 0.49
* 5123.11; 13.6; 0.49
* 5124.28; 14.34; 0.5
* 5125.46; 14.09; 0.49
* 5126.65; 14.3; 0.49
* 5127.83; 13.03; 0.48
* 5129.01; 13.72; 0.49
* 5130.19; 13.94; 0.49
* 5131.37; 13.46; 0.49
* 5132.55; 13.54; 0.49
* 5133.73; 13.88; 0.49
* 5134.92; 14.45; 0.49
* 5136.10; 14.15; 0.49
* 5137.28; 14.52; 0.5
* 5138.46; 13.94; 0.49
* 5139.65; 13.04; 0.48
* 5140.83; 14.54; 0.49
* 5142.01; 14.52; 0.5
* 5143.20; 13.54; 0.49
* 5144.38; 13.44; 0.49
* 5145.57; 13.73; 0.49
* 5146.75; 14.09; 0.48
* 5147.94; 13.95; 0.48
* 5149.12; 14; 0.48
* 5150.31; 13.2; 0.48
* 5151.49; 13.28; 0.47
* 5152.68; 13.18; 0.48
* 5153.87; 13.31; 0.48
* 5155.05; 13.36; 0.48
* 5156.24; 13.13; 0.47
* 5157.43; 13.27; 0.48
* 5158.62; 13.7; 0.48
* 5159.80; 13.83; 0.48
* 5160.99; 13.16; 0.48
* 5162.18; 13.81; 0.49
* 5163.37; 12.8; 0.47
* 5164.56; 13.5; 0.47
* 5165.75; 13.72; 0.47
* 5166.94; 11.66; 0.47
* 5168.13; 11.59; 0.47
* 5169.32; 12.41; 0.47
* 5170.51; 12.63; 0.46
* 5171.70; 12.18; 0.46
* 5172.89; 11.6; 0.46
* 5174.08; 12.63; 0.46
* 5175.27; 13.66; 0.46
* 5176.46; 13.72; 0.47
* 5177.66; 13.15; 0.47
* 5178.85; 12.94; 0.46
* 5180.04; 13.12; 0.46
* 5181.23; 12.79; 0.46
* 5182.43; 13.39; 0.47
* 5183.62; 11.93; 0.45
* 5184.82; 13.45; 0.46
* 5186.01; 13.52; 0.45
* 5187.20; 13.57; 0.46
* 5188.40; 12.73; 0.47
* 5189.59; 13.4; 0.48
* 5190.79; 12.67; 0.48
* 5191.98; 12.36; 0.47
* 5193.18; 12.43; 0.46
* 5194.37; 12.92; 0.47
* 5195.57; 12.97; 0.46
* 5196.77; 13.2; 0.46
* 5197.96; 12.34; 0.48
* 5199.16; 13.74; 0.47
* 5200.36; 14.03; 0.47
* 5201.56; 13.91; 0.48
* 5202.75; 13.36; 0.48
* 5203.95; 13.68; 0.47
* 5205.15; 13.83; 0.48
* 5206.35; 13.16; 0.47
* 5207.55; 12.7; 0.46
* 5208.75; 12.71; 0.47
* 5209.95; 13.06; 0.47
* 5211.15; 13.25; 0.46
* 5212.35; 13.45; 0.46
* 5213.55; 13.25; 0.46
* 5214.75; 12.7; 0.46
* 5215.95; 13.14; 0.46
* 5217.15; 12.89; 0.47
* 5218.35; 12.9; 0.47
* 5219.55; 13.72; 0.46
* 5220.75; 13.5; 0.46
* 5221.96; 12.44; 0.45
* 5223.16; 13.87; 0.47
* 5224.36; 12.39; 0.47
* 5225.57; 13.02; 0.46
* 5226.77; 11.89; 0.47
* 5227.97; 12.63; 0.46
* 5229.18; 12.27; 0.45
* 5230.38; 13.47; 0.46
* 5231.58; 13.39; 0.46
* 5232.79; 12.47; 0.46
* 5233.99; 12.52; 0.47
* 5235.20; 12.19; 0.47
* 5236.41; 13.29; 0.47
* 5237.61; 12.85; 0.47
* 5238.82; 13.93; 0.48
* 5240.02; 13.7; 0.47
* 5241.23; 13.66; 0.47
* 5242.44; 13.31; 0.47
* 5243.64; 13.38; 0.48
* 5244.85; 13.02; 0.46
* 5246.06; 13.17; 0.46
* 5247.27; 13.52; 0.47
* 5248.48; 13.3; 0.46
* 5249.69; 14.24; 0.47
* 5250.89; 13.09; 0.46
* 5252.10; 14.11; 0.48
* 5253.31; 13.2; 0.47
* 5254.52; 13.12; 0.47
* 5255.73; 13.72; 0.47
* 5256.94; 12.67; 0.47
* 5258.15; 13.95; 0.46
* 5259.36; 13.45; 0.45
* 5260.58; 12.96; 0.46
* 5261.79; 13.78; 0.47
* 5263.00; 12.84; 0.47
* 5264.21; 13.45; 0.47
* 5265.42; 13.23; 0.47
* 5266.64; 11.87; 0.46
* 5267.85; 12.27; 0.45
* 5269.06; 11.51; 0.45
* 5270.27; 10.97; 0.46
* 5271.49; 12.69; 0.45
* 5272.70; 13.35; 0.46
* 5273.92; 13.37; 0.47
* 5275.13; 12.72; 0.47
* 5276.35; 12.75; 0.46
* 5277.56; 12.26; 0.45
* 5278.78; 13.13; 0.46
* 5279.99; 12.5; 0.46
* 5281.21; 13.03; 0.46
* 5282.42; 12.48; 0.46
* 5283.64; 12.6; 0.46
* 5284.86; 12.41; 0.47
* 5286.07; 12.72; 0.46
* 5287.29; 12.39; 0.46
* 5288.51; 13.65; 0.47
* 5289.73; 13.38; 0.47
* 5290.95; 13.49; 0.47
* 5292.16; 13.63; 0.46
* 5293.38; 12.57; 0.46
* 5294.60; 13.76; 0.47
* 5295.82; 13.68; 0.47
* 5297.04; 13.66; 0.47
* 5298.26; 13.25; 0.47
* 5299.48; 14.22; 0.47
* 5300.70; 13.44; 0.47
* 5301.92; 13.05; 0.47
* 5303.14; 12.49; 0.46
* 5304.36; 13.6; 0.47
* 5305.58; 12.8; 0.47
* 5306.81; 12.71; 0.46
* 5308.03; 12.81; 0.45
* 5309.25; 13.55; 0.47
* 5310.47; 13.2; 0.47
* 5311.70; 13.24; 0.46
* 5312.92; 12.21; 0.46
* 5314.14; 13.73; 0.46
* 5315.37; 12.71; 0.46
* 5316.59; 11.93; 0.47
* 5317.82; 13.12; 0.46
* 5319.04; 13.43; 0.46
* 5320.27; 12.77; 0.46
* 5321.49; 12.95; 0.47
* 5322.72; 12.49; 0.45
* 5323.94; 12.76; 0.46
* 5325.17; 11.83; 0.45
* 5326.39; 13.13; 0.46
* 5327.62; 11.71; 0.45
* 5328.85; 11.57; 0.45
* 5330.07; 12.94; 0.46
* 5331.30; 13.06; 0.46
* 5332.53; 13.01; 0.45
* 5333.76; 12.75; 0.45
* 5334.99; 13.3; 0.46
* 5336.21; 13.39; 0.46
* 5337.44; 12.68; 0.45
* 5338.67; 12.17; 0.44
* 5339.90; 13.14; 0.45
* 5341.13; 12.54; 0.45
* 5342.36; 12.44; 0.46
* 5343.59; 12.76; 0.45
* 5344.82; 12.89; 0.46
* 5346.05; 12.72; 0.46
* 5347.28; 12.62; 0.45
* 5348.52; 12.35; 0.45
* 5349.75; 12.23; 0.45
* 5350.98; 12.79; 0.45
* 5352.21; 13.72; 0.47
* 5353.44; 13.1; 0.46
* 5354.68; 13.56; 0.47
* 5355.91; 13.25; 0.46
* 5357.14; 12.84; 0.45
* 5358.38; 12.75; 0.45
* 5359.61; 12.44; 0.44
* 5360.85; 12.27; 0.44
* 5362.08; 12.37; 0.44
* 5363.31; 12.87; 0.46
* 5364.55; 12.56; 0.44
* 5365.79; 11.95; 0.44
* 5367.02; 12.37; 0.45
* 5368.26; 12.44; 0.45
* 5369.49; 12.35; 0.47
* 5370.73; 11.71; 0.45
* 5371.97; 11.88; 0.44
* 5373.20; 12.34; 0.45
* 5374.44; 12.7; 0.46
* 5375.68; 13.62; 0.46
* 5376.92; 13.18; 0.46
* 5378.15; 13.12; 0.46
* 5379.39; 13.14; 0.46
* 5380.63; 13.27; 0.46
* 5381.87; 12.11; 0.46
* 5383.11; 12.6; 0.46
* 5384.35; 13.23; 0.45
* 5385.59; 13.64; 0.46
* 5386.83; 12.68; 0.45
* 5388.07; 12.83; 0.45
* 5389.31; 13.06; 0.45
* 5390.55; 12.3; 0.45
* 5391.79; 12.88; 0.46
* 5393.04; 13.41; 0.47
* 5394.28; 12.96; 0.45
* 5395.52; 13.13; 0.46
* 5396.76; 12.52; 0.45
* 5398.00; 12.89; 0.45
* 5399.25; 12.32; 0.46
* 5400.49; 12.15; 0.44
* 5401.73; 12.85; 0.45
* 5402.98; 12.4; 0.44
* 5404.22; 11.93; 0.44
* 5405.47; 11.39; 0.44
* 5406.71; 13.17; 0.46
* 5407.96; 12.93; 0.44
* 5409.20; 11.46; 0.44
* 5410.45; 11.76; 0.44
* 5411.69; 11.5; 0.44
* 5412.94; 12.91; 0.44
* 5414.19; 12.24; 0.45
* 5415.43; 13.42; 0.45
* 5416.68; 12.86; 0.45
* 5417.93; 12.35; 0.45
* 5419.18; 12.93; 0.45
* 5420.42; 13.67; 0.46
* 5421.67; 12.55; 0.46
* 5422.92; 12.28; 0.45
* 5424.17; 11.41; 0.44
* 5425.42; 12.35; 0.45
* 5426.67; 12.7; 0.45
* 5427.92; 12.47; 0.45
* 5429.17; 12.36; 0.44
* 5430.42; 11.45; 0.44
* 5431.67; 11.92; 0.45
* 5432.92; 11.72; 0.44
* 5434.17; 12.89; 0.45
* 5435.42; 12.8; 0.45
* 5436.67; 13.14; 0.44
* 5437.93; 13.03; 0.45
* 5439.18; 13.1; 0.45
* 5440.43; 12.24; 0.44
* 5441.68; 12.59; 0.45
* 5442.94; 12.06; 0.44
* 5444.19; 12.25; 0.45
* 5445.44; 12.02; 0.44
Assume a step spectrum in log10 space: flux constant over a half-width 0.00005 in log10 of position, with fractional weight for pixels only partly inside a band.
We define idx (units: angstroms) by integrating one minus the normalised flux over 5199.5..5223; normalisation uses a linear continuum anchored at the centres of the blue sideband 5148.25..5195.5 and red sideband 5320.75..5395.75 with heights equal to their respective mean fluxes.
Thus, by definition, -0.55 angstroms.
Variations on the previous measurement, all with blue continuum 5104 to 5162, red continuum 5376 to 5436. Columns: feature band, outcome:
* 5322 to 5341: 0.4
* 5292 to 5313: -0.3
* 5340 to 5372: 0.5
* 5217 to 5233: 0.6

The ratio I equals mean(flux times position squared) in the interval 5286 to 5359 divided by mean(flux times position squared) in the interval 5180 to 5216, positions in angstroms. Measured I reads 1.03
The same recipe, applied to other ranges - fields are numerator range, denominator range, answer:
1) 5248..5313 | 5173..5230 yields 1.03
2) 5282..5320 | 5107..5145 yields 1.01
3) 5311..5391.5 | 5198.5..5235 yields 1.02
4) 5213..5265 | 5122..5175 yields 1.01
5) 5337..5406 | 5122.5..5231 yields 1.03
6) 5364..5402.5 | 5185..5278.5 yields 1.03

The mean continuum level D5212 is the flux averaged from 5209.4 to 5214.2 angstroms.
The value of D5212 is 13.3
